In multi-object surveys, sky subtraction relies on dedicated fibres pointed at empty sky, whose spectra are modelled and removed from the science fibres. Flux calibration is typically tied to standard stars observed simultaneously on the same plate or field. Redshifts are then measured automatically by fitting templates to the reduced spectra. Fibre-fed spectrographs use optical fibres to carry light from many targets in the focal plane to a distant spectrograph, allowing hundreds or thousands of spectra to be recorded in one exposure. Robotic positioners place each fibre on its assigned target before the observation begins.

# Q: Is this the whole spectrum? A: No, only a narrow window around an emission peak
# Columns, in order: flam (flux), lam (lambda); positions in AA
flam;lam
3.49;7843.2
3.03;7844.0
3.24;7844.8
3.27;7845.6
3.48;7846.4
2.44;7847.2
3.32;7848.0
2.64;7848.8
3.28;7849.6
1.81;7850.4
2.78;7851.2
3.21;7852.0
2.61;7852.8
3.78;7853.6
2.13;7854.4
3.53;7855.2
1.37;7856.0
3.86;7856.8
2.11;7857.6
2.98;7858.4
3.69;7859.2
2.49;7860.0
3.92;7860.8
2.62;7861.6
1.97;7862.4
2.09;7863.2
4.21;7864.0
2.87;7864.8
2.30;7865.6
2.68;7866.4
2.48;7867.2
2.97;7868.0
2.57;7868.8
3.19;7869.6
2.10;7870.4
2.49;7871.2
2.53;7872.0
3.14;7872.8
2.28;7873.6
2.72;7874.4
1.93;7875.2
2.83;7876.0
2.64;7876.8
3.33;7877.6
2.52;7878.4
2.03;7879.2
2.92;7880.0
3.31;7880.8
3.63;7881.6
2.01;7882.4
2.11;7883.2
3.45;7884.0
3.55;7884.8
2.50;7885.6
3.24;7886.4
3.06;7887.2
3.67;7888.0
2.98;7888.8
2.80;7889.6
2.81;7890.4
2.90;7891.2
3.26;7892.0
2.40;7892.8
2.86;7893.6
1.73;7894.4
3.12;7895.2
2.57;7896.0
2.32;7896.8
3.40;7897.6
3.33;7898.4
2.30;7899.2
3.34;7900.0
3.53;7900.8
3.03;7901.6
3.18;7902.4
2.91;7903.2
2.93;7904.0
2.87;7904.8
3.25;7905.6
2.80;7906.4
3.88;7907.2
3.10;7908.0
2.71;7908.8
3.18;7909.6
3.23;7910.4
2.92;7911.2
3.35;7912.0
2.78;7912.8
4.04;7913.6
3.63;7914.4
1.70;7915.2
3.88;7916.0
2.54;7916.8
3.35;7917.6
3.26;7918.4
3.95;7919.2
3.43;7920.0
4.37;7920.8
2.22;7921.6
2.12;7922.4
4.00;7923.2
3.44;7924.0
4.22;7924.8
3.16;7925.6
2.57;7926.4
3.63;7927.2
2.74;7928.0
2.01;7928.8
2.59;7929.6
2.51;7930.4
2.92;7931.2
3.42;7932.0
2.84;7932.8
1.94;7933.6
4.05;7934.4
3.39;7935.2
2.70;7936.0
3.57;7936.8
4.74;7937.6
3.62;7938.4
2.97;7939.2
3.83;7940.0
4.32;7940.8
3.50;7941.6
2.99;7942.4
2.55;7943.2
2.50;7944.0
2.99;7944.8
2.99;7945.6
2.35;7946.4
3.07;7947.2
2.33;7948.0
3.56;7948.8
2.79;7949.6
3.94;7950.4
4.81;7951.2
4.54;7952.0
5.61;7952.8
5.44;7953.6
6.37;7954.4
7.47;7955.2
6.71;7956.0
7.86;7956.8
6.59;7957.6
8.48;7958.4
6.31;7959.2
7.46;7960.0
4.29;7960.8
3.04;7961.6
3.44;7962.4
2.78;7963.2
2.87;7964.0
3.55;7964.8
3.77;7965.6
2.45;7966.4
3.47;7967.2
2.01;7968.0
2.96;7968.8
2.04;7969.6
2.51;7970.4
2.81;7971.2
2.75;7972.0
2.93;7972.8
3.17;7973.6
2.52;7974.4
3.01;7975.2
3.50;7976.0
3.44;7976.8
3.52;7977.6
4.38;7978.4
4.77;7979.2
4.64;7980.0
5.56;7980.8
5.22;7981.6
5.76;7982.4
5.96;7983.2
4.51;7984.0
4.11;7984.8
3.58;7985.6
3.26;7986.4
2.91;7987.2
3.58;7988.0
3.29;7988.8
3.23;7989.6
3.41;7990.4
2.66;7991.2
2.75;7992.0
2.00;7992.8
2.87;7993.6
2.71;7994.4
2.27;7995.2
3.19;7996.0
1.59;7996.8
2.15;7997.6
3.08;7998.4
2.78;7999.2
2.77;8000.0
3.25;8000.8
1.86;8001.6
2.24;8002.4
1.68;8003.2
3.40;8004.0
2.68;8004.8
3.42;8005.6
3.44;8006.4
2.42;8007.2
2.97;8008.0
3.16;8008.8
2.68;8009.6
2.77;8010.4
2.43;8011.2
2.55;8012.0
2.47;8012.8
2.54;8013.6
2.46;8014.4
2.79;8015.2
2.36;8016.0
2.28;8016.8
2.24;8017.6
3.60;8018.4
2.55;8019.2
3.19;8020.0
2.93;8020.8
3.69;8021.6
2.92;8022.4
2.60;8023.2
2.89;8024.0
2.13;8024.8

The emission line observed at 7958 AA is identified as H-alpha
